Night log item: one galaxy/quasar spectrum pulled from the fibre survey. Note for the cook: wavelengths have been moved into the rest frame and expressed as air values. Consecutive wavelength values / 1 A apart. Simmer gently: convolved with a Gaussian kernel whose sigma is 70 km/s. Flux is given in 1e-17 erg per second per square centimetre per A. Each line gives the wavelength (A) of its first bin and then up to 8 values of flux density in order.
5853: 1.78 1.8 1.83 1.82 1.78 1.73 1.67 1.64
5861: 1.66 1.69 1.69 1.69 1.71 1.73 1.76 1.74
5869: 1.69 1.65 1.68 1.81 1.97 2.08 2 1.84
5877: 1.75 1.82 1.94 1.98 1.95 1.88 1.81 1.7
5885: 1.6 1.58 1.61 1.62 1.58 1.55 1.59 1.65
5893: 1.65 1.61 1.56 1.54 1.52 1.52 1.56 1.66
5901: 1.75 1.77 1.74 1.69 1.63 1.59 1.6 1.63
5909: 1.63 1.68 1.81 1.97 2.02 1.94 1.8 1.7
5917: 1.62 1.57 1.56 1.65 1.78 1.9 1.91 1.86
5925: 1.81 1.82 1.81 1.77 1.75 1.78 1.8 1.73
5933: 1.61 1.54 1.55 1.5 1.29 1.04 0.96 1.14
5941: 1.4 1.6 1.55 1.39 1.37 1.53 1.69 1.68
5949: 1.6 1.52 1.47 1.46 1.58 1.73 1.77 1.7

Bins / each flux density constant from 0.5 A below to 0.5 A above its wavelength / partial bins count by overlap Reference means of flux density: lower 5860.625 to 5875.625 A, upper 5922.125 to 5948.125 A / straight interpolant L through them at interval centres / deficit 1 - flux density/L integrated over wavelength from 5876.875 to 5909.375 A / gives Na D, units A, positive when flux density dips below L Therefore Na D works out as 0.5 A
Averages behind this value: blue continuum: 1.77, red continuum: 1.58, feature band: 1.67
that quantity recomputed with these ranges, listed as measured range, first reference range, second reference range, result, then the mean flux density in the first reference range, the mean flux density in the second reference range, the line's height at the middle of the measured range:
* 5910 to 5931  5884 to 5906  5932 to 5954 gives -3.45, 1.62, 1.46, 1.54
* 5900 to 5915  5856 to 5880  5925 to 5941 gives -1.02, 1.78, 1.54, 1.63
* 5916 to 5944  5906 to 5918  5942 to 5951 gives 0.71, 1.75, 1.54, 1.64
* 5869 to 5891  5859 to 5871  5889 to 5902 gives -1.67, 1.69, 1.6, 1.65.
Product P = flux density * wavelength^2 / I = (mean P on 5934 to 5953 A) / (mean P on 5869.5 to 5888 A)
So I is 0.81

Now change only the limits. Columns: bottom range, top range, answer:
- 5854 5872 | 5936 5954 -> 0.86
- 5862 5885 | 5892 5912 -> 0.92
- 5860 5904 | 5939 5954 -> 0.89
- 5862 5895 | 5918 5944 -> 0.93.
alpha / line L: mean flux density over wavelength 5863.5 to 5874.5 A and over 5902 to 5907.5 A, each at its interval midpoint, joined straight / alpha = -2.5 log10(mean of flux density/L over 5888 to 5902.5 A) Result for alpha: 0.05 mag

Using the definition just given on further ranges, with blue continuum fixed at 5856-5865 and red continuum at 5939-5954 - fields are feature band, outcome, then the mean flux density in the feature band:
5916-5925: -0.12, 1.73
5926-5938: -0.07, 1.63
